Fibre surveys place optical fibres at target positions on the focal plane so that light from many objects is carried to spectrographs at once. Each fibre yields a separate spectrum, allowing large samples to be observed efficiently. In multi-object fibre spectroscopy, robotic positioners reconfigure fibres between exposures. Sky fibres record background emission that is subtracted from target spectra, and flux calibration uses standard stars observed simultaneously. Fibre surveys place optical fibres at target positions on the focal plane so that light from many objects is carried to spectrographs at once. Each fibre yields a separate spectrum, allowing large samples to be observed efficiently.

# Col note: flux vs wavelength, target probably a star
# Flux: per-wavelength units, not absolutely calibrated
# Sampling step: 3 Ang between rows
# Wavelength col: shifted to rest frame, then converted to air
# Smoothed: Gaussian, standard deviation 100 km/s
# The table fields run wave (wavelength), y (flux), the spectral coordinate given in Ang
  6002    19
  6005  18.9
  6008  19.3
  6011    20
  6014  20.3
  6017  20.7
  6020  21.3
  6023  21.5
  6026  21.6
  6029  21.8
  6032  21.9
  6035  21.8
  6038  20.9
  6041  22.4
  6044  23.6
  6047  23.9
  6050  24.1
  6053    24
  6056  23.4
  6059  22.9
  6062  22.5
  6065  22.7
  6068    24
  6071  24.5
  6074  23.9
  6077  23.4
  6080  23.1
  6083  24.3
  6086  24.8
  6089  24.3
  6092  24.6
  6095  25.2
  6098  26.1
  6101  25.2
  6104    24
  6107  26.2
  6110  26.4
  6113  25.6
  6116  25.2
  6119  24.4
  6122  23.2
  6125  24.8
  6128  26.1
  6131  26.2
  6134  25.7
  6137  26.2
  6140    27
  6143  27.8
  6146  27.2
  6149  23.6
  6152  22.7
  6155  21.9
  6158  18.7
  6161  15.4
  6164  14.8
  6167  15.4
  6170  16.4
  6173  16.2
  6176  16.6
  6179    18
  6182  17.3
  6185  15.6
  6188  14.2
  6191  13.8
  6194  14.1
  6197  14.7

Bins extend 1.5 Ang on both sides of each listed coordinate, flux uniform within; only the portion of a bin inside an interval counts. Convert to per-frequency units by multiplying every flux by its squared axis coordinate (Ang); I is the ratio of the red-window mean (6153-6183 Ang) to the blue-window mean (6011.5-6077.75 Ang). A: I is 0.8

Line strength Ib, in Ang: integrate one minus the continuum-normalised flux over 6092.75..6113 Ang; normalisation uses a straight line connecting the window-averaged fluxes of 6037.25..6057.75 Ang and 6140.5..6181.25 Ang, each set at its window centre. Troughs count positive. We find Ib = -3.7 Ang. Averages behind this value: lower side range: 23.3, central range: 25.5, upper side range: 19.7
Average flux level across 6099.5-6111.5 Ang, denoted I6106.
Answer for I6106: 25.4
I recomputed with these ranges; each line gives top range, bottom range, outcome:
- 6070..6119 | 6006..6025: 1.24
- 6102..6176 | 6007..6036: 1.13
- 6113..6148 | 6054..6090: 1.11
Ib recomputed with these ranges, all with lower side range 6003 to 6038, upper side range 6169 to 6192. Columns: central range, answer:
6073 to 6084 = -2.6 Ang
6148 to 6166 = -2.7 Ang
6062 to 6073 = -2.4 Ang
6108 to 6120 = -5.0 Ang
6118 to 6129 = -4.2 Ang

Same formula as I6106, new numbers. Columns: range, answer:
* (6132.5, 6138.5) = 25.9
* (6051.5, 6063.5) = 23.2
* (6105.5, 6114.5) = 26.1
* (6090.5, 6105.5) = 25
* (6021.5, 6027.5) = 21.6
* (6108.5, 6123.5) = 25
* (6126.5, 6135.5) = 26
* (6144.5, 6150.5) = 25.4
